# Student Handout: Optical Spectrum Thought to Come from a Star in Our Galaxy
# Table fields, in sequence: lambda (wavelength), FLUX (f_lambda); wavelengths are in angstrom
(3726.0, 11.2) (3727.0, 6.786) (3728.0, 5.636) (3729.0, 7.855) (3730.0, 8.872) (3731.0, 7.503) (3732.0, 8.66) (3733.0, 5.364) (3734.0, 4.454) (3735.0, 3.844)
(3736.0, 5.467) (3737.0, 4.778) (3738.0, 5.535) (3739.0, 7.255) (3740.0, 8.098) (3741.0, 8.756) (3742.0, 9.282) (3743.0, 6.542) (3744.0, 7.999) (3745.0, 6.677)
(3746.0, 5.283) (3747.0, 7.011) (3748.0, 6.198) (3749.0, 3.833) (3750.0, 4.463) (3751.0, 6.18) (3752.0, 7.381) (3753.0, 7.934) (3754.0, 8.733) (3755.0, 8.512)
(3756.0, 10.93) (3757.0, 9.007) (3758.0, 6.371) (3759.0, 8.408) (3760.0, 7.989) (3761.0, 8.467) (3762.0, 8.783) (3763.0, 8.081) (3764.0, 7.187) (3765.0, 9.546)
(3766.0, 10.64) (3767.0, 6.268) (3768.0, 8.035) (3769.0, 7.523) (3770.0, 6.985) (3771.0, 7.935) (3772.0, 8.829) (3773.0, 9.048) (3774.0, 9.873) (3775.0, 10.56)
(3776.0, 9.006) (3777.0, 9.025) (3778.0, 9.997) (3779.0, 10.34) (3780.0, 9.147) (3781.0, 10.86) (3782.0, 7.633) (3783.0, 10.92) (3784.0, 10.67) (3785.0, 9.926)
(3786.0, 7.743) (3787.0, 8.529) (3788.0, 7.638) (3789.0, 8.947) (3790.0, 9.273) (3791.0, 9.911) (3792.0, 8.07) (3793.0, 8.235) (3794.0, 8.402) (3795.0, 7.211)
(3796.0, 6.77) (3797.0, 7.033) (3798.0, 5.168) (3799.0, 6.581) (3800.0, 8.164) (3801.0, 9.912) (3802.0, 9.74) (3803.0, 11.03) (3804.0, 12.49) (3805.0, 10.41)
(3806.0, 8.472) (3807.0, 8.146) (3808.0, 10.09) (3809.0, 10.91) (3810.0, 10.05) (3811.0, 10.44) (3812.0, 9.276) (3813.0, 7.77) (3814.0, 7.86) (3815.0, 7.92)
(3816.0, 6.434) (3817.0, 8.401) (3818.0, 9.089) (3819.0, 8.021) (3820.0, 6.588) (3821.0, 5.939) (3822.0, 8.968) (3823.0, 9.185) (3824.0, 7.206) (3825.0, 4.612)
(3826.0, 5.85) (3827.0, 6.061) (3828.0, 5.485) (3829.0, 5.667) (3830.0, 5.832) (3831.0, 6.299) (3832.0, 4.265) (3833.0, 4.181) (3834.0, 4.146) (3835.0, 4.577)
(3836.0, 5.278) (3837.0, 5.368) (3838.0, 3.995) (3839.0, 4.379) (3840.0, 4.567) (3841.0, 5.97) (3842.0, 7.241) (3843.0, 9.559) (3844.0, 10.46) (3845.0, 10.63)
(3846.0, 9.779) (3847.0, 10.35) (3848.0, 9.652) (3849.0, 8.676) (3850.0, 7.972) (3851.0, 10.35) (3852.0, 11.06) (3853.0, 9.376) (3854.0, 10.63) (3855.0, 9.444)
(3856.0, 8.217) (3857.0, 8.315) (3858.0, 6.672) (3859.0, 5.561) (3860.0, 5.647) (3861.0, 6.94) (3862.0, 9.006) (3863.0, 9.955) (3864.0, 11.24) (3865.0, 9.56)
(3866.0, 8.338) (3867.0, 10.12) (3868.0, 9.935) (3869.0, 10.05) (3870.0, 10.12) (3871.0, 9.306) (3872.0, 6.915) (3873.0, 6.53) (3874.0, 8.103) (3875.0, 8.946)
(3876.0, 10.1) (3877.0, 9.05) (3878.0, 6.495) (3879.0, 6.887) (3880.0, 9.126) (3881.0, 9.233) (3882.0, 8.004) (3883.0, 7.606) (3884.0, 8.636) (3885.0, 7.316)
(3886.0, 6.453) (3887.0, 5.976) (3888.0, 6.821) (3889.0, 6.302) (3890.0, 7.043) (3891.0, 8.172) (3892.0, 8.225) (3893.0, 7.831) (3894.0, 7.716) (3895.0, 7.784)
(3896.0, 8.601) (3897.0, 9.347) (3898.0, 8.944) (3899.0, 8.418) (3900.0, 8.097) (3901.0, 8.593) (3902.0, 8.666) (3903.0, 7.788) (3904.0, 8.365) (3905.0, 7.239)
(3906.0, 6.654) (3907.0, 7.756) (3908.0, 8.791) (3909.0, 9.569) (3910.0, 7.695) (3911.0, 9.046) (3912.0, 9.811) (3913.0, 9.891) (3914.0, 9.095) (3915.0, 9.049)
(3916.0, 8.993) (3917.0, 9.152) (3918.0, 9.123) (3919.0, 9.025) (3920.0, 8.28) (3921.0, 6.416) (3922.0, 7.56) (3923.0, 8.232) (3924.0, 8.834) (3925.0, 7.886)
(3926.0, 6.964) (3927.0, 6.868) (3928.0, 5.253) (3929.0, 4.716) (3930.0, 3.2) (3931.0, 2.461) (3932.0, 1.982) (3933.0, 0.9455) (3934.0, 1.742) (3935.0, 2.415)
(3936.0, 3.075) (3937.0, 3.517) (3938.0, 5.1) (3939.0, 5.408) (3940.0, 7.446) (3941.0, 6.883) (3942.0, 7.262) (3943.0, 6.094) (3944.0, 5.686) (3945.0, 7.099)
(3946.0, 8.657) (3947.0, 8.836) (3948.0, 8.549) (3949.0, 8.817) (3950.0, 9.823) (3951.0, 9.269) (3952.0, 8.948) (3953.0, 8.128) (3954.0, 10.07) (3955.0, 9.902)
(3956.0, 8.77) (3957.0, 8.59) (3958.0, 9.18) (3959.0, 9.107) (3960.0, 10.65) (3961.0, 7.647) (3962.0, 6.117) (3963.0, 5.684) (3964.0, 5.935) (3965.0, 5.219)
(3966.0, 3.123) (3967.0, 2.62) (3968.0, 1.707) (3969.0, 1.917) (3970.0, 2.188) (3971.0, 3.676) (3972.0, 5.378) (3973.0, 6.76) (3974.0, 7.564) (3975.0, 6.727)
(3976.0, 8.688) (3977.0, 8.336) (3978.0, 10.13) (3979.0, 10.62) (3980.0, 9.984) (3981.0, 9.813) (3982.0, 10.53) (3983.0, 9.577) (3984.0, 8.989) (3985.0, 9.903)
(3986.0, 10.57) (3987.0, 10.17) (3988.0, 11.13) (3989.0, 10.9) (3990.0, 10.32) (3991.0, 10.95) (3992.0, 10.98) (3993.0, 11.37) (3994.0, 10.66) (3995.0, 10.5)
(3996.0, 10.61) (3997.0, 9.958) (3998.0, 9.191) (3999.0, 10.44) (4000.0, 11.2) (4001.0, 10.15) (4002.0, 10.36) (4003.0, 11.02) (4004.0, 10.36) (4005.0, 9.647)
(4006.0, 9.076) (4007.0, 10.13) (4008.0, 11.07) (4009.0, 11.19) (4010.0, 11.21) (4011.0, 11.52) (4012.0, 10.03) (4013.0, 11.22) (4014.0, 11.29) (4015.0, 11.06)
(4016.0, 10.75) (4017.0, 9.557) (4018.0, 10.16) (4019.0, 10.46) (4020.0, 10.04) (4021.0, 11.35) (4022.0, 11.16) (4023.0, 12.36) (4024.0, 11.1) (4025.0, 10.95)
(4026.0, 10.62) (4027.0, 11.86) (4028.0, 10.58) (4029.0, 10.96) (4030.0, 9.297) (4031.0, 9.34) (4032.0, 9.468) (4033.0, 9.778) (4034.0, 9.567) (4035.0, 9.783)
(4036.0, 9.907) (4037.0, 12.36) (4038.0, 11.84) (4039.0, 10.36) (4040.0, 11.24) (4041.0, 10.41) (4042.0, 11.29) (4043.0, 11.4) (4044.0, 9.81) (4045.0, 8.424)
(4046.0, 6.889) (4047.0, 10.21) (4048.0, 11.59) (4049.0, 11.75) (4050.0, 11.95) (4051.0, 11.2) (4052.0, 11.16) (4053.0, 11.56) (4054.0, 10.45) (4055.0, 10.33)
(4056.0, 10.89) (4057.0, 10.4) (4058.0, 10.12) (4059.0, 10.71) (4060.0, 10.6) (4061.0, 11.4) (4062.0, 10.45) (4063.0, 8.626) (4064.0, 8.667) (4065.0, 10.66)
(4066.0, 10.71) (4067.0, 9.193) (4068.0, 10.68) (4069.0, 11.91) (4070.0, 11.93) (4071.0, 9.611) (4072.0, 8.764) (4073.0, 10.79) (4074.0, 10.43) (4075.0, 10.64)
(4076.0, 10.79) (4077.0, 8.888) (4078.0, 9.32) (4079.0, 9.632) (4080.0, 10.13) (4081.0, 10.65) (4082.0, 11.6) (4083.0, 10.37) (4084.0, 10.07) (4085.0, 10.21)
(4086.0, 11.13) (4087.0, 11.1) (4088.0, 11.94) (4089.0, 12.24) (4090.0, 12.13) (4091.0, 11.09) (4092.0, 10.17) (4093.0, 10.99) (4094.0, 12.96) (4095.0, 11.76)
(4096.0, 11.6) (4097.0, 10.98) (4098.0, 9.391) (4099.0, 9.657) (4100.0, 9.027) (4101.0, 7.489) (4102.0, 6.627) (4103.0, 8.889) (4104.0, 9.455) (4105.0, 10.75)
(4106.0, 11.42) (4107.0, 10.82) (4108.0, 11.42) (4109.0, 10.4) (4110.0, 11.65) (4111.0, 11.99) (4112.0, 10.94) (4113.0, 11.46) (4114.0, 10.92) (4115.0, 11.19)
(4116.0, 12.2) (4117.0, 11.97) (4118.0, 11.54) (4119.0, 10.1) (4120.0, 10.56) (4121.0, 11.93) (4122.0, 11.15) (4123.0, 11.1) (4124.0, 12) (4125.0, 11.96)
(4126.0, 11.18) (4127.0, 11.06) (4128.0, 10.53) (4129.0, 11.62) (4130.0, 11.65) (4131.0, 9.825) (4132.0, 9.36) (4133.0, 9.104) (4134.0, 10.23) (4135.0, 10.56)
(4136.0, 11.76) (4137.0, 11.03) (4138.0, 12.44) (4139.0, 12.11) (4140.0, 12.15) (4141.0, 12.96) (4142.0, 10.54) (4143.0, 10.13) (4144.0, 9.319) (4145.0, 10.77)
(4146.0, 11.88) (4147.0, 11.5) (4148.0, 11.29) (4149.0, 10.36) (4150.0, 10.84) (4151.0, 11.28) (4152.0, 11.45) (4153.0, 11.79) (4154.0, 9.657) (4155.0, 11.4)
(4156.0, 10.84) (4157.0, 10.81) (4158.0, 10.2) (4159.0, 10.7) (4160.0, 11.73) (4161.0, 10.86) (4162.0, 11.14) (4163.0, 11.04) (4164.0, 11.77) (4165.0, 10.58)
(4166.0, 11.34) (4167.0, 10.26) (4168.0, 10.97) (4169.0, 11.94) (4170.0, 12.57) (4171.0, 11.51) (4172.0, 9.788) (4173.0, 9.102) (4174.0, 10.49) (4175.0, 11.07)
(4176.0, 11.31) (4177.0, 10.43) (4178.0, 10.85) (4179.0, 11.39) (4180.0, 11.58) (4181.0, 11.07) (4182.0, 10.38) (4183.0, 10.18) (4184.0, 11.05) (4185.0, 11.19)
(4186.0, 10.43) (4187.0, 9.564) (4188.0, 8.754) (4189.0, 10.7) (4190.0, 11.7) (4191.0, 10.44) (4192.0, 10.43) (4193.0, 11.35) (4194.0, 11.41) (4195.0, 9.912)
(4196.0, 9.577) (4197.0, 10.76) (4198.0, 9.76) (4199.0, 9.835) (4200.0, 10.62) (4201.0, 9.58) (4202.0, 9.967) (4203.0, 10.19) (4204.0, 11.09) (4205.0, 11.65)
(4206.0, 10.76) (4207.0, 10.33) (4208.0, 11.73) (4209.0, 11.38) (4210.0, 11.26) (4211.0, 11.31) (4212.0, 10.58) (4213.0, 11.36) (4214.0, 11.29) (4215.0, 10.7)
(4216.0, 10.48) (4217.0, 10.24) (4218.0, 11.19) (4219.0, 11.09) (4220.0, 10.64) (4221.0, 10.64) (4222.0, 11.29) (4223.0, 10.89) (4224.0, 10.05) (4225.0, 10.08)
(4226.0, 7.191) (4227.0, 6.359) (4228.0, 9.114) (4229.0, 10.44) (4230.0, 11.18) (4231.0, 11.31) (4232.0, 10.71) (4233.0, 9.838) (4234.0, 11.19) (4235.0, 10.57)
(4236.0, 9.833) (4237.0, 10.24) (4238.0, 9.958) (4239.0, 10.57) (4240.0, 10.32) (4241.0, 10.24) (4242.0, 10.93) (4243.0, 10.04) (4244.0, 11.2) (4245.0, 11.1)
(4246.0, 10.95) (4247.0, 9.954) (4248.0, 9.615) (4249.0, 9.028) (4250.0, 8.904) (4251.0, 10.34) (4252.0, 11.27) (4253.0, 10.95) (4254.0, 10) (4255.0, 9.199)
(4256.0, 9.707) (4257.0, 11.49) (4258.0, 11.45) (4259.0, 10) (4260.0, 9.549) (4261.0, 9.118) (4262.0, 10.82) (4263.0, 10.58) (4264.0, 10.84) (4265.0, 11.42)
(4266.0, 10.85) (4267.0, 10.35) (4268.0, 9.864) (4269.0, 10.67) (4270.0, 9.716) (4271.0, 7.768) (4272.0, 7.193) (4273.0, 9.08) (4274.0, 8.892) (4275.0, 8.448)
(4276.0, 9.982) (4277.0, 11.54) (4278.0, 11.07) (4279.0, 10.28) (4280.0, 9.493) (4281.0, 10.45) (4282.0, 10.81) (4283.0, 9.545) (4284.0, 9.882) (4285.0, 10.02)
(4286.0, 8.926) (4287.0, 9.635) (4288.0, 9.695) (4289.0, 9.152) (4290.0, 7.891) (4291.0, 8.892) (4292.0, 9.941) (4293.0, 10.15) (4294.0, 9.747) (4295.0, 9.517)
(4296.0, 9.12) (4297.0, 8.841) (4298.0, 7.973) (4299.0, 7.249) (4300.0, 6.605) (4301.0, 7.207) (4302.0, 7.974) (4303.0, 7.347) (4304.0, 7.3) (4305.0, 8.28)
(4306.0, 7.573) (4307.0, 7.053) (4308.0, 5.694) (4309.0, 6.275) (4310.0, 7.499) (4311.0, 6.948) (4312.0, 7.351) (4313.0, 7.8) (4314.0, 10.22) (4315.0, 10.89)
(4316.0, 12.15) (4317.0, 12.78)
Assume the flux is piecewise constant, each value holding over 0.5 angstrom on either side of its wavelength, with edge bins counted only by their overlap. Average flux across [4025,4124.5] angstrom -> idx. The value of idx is 10.6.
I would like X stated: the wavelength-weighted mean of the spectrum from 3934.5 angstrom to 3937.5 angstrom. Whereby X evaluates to 3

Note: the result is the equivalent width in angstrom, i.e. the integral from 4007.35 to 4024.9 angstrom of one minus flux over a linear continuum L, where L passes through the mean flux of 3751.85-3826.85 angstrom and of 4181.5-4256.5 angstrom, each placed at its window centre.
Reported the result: -2.5 angstrom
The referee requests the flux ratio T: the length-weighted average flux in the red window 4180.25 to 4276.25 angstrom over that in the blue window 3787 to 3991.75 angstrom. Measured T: 1.3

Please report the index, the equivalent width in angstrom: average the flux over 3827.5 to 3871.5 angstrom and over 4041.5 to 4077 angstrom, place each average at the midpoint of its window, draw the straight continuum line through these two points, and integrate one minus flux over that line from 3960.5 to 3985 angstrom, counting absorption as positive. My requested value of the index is 7.0 angstrom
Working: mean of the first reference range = 7.82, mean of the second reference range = 10.4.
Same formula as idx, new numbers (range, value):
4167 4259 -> 10.5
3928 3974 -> 6.02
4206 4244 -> 10.5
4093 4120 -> 10.6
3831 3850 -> 6.85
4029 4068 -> 10.4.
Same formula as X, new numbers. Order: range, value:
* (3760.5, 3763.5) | 8.44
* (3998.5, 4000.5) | 10.8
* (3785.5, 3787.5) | 8.14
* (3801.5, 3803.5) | 10.4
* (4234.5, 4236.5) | 10.2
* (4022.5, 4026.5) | 11.3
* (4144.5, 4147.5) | 11.4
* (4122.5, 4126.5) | 11.6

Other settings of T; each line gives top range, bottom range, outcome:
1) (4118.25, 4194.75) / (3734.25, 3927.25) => 1.36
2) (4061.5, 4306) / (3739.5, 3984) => 1.34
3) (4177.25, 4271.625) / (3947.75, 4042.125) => 1.11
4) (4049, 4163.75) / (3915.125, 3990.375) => 1.51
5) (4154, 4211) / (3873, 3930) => 1.35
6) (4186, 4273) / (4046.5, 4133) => 0.97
